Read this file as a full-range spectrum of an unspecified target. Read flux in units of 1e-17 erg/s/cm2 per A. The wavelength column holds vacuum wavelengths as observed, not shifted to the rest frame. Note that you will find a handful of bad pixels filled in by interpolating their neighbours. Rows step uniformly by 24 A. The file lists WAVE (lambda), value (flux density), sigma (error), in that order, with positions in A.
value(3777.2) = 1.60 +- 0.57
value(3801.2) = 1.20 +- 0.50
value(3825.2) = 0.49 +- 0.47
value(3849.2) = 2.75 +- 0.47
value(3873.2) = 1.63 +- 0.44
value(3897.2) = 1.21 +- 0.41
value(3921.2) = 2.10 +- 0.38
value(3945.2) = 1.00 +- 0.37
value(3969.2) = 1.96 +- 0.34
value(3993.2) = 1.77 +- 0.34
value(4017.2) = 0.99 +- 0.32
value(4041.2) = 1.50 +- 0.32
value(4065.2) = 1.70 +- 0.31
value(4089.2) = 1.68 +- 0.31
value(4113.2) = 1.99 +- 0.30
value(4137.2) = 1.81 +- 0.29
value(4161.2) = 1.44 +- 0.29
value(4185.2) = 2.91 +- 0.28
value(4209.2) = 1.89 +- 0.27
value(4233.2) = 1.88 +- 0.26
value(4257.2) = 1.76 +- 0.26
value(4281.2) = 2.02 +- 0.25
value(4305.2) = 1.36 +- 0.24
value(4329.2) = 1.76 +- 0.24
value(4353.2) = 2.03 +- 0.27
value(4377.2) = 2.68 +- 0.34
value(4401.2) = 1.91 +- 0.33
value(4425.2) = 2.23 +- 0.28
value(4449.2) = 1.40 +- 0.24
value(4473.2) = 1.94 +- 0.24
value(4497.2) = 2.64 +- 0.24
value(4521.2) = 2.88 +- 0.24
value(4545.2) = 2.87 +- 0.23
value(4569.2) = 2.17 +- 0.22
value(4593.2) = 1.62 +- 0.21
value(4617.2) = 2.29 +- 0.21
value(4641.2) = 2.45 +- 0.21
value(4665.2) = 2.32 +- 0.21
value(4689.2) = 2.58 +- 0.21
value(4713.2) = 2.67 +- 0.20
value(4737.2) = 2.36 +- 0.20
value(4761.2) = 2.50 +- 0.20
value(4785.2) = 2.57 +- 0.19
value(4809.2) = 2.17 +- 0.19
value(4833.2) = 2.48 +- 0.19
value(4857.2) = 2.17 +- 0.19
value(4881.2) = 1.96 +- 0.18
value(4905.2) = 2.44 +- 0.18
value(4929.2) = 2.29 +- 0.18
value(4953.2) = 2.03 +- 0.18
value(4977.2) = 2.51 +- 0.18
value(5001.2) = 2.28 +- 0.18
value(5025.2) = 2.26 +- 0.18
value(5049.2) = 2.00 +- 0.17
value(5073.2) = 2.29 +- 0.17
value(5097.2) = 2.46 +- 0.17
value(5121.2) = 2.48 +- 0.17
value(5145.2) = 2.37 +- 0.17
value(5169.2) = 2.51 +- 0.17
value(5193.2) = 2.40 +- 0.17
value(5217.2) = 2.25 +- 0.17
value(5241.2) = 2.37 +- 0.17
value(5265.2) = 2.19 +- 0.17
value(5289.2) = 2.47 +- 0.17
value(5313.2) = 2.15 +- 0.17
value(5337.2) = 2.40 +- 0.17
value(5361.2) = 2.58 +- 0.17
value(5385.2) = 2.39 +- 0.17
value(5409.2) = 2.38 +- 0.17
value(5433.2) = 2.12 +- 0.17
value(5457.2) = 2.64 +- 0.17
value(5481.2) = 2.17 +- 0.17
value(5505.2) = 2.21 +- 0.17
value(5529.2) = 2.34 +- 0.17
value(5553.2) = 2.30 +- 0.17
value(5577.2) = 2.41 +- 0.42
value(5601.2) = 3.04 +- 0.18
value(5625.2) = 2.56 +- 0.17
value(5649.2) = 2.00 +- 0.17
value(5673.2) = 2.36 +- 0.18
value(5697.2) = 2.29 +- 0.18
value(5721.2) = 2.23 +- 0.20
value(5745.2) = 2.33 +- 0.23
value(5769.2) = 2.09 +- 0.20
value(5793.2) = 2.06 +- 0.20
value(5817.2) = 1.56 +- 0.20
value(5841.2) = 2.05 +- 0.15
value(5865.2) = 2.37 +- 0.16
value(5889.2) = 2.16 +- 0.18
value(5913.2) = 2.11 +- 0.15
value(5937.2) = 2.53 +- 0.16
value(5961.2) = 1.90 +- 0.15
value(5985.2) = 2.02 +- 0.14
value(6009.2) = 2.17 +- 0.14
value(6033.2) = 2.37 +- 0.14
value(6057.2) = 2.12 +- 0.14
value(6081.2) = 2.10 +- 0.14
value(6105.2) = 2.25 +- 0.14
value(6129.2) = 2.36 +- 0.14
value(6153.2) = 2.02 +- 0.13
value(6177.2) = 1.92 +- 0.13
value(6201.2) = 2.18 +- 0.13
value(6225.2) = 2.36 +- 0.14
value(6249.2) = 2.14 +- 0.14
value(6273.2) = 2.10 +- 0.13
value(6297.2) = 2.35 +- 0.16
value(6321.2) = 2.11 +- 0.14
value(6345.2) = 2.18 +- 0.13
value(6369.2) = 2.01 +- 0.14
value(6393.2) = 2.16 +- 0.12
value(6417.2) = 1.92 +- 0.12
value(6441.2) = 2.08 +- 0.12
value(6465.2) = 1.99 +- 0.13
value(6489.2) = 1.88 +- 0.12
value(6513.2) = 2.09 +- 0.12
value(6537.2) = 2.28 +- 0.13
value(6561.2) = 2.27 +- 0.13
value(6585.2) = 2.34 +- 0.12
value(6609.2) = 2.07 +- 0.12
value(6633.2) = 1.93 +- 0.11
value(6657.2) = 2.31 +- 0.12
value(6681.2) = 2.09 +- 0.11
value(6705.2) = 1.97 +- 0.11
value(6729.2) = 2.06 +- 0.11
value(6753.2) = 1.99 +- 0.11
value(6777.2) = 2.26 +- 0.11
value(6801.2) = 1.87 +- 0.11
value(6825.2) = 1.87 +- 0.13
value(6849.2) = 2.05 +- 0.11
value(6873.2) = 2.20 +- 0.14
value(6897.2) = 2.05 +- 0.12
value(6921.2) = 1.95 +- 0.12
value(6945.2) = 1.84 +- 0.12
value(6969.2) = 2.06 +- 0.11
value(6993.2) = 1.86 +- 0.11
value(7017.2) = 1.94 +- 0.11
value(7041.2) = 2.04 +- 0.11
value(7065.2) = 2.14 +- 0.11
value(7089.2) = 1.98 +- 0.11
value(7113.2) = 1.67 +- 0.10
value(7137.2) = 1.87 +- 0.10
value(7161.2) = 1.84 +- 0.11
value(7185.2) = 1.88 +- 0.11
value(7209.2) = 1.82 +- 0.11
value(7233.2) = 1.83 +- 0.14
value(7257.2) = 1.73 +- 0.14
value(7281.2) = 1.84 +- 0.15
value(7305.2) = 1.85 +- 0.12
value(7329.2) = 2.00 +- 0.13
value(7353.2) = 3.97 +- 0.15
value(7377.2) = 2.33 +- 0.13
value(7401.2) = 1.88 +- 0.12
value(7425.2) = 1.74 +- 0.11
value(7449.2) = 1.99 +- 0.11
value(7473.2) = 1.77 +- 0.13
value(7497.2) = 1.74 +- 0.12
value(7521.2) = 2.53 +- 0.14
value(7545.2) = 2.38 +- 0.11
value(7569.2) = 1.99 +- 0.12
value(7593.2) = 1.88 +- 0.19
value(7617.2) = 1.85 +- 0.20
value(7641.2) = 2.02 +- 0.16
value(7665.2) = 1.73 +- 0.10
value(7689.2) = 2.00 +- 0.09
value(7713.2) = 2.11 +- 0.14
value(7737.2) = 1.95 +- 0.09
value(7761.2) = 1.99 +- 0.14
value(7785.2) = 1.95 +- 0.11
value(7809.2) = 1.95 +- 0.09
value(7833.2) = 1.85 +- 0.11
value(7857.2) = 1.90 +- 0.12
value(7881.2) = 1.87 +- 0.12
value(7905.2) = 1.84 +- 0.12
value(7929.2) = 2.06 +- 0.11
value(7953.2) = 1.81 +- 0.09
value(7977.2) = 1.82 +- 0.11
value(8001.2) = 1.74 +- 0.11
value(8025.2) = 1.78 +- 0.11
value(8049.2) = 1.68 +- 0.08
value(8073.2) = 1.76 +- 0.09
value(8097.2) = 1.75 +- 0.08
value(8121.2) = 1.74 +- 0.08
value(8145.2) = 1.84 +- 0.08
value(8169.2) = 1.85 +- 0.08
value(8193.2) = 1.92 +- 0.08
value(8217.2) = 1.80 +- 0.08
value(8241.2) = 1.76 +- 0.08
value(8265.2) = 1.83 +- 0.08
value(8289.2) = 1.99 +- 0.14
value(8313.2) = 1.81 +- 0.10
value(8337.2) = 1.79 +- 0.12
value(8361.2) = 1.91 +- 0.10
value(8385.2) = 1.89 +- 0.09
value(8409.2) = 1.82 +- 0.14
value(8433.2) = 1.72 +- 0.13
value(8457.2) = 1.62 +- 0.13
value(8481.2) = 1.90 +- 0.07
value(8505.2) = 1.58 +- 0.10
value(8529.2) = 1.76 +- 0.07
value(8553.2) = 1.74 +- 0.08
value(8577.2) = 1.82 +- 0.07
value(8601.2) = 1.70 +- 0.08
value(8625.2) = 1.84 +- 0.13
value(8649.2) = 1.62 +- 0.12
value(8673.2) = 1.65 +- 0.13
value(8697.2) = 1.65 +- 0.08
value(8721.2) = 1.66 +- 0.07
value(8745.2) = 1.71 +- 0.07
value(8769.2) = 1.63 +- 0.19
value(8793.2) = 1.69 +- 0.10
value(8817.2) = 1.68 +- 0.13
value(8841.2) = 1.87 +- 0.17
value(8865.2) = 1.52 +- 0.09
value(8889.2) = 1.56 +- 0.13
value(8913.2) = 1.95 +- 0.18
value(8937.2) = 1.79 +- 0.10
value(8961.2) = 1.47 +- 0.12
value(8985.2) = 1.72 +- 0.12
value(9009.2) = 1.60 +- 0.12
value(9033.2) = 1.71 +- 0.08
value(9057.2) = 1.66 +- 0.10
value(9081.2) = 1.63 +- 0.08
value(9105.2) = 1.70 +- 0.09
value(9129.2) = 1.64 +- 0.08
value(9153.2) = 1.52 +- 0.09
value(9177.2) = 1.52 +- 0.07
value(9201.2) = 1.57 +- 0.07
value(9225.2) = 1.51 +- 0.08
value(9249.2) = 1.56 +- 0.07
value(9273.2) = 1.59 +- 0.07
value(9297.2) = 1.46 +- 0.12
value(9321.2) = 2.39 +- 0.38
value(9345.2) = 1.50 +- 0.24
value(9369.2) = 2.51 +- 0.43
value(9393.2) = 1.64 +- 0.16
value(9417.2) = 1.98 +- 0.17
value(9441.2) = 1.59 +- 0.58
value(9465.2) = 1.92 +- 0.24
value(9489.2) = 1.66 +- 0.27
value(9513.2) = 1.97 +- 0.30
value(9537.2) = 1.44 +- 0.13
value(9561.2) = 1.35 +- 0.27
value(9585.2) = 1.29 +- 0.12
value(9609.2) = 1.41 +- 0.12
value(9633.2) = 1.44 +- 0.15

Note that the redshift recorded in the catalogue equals 0.121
